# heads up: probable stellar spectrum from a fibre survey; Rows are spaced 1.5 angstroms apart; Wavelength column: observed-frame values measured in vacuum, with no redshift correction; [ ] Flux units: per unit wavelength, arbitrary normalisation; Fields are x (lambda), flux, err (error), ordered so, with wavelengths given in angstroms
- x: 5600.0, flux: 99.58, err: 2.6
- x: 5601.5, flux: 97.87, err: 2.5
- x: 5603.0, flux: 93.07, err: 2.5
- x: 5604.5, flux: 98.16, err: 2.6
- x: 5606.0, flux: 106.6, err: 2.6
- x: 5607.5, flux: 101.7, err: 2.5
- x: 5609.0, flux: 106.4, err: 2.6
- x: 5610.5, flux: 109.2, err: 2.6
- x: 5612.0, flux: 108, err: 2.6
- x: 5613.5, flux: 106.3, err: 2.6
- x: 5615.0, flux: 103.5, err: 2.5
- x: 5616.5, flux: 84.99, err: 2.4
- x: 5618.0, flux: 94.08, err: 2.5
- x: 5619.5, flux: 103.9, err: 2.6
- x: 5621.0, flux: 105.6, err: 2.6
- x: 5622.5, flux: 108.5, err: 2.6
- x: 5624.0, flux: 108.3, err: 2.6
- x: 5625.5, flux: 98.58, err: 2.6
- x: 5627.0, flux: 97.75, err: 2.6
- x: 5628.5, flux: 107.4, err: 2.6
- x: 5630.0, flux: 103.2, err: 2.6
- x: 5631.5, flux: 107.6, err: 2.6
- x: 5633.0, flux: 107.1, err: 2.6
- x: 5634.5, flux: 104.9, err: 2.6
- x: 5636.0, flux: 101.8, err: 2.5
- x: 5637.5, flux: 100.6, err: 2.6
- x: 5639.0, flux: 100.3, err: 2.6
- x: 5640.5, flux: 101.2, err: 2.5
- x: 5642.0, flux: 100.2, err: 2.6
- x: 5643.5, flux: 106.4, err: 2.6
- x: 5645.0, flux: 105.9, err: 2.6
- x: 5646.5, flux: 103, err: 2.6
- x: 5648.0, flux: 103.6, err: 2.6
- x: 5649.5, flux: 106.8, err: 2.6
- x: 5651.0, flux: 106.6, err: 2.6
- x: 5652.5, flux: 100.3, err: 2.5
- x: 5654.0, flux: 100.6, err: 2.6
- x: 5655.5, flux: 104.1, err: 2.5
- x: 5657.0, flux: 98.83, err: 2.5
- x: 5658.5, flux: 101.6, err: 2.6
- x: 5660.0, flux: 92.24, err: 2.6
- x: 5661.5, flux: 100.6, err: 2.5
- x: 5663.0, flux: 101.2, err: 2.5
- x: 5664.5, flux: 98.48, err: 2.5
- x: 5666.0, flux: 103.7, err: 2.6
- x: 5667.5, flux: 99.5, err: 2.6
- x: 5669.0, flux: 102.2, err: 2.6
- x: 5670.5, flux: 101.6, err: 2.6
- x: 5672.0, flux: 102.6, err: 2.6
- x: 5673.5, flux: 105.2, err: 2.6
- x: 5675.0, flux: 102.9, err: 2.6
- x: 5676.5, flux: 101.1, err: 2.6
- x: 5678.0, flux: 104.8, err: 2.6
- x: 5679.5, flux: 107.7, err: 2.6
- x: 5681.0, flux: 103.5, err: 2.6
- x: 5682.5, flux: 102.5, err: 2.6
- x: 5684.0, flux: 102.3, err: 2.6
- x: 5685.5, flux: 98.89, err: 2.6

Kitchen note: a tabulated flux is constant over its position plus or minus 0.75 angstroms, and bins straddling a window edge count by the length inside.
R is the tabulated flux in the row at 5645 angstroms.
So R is 105.9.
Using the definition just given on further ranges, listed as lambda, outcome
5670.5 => 101.6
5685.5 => 98.89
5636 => 101.8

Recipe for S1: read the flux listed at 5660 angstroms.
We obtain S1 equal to 92.24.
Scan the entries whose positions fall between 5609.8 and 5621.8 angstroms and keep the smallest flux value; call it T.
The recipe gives 84.99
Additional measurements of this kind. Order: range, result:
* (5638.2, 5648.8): 100.2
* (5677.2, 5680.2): 104.8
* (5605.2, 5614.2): 101.7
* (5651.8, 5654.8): 100.3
